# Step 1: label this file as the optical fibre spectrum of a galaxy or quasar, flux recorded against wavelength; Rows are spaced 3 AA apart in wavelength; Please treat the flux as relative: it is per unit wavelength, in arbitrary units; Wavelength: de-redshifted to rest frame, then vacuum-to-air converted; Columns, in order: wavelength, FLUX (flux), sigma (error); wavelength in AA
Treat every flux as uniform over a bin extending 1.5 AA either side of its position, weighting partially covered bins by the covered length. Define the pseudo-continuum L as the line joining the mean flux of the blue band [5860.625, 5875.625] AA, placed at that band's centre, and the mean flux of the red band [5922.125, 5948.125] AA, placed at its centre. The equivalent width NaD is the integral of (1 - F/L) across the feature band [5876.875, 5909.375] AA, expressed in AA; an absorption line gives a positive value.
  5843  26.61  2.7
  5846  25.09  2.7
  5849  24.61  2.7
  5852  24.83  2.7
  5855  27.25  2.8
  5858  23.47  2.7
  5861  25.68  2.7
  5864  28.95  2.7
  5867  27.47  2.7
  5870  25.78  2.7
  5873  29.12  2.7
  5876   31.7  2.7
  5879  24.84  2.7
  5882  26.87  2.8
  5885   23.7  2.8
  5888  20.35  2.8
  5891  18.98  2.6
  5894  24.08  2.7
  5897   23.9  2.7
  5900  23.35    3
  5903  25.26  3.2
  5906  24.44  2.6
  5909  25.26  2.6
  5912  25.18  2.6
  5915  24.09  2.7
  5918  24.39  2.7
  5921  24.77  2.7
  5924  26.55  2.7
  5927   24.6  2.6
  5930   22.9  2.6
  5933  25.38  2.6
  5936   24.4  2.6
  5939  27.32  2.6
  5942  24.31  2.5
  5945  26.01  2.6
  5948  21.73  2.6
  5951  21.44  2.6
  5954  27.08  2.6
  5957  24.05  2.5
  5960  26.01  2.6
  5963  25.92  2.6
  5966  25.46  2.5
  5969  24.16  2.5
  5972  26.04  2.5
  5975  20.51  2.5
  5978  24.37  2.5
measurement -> 3.6 AA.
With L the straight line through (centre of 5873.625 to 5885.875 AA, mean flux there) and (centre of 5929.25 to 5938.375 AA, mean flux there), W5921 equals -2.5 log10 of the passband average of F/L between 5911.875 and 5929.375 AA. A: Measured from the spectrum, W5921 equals 0.02 mag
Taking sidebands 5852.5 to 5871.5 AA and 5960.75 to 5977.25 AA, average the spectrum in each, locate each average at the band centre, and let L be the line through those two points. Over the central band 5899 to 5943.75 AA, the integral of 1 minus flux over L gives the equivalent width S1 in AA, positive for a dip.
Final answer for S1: 0.8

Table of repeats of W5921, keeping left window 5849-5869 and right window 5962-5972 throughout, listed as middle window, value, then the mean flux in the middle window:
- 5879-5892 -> 0.136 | 22.9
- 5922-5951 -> 0.039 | 24.6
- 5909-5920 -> 0.045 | 24.7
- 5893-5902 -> 0.087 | 23.8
